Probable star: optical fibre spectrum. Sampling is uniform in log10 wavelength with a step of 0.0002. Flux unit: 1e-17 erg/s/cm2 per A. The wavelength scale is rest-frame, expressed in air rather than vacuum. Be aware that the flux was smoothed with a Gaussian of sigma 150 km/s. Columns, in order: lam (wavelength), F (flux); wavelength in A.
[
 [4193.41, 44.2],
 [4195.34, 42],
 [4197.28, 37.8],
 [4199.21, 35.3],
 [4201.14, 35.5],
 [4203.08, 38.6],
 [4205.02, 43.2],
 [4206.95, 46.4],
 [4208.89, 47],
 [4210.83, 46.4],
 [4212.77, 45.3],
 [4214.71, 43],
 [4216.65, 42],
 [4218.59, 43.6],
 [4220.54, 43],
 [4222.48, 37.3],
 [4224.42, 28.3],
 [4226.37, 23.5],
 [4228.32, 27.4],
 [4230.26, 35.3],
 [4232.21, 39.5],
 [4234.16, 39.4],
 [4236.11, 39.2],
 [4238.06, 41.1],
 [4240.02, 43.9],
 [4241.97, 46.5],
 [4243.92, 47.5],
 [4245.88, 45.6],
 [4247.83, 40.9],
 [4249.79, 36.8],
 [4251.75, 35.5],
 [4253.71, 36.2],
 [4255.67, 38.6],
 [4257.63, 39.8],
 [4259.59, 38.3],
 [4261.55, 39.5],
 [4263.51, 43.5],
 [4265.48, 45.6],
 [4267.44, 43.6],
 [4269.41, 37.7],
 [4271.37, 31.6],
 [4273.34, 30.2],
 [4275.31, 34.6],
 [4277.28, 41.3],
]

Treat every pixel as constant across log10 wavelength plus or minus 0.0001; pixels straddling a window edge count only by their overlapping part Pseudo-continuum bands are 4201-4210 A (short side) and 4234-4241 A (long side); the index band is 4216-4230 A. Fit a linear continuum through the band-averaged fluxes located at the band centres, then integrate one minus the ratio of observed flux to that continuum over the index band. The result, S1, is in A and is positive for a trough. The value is 2.3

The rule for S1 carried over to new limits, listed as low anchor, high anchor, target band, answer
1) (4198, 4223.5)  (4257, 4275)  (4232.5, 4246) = -0.9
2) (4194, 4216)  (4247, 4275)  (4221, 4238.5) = 2.5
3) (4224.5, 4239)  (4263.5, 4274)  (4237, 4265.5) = -3.5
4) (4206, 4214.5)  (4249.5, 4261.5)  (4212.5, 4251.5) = 2.4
